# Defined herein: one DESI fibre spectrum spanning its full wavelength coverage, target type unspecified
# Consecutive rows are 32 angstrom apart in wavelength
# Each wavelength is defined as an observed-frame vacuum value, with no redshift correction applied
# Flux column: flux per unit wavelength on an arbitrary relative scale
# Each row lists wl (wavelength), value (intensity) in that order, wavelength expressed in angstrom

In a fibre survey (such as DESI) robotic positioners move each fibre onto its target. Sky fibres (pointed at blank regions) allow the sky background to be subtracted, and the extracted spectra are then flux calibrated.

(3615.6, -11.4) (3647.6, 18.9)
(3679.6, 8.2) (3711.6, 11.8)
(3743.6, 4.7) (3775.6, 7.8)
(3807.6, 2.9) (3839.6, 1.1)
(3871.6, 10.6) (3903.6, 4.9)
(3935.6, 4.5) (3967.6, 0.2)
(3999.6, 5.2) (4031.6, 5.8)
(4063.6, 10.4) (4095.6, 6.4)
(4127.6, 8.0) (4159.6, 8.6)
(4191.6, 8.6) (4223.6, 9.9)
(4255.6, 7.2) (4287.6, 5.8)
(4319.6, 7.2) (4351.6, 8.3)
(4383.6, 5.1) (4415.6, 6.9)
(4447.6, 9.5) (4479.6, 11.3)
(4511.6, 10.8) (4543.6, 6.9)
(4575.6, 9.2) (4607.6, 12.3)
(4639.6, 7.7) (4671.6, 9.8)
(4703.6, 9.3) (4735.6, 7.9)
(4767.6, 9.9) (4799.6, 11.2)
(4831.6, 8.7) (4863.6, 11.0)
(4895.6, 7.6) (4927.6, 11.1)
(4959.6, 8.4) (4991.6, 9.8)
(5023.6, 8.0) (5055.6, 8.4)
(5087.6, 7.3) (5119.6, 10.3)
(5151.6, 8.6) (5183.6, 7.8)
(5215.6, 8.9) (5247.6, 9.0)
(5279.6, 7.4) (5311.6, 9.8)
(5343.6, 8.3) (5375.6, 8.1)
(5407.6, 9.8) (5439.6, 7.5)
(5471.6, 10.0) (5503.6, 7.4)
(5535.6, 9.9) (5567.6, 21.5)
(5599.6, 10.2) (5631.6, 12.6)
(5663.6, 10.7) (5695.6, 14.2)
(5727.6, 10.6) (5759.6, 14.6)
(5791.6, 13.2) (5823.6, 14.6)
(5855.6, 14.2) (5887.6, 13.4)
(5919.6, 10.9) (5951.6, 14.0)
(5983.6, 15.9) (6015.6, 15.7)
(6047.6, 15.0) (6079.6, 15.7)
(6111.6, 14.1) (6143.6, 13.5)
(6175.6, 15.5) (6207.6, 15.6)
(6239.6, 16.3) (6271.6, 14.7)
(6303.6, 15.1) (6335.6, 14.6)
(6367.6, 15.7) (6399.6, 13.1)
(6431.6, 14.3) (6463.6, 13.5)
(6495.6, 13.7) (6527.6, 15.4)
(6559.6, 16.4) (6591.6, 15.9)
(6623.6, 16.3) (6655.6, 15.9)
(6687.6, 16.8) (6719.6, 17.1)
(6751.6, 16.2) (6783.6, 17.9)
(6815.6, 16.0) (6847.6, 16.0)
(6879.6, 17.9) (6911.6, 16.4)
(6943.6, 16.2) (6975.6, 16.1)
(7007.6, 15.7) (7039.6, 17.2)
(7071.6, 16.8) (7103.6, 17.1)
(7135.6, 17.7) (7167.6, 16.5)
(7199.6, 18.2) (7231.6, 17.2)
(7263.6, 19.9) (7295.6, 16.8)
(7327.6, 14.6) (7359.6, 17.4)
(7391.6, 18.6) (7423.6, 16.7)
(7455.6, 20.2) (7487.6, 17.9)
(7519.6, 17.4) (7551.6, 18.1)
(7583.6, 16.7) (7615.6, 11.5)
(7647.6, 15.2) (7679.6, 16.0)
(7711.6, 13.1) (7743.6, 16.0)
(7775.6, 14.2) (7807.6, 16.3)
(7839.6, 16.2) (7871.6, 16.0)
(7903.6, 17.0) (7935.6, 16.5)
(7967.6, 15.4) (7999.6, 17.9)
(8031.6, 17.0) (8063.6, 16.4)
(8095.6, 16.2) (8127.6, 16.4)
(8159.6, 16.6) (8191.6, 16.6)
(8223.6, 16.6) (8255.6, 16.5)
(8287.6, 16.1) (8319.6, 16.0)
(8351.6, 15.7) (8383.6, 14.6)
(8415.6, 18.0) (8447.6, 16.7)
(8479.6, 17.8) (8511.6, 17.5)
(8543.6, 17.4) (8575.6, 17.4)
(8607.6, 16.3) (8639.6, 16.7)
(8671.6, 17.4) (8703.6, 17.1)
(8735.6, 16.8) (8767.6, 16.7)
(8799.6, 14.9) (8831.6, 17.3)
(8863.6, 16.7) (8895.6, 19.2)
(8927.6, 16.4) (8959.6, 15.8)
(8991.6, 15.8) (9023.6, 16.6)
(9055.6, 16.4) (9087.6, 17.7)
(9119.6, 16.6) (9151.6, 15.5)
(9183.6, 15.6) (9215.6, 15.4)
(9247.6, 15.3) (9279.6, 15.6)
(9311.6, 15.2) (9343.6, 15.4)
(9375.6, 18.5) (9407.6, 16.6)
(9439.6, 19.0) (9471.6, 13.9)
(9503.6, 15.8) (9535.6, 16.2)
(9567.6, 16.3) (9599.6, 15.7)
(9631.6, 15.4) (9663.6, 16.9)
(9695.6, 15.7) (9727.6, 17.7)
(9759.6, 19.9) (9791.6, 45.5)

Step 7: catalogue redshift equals 0.491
